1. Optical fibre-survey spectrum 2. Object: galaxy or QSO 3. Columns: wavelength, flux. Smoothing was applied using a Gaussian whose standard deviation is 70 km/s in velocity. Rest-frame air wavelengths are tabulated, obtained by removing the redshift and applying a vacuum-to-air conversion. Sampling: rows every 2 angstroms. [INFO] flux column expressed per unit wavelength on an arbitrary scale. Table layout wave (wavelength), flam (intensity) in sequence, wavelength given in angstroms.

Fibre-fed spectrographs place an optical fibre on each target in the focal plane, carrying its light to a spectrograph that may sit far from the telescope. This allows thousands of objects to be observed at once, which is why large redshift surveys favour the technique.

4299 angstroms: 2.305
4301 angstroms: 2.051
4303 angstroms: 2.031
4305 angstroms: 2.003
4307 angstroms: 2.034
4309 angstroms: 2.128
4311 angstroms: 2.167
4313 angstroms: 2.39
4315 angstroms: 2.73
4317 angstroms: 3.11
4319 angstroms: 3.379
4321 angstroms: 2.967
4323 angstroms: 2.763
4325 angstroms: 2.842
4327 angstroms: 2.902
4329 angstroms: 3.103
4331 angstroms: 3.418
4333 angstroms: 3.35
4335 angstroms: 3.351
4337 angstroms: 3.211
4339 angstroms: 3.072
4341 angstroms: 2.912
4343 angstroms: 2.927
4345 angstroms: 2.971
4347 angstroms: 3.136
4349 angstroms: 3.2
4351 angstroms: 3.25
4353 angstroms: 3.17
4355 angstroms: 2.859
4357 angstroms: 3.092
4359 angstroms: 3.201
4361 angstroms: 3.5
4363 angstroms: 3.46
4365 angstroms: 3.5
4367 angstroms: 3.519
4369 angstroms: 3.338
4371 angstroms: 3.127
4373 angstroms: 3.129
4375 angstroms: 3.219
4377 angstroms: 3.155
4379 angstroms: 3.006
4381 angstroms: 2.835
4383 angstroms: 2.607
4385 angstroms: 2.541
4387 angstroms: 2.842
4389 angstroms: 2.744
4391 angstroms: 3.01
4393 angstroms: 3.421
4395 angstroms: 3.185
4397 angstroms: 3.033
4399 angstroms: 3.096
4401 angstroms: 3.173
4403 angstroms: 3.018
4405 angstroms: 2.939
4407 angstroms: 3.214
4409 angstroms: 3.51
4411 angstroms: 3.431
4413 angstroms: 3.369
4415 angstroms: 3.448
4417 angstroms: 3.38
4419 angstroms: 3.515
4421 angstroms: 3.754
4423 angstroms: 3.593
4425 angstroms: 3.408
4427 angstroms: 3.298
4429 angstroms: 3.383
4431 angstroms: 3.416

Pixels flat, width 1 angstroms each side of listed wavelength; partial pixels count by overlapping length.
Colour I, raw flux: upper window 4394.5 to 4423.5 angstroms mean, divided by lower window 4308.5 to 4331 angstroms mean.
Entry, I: 1.18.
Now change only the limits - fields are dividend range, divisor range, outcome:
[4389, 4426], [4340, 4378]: 1.03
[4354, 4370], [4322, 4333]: 1.09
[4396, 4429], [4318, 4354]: 1.07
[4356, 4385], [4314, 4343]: 1.03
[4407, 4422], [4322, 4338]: 1.11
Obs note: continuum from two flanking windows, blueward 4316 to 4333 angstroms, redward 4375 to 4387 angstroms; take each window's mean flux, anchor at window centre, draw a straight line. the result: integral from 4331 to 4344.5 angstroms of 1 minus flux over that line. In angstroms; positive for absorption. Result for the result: -0.6 angstroms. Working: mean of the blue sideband 3.08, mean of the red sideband 2.86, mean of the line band 3.15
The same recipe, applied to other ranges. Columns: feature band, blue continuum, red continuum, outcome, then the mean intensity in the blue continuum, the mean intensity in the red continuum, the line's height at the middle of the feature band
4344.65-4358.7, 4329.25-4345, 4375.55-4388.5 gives -0.2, 3.16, 2.84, 3.06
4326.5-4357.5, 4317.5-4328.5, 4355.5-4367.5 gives 0.4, 2.98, 3.35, 3.16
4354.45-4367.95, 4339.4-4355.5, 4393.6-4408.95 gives -1.1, 3.06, 3.13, 3.08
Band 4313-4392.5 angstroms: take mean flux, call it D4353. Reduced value 3.08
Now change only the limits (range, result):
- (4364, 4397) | 3.07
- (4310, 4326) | 2.79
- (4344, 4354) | 3.15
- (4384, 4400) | 2.98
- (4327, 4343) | 3.17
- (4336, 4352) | 3.08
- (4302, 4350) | 2.84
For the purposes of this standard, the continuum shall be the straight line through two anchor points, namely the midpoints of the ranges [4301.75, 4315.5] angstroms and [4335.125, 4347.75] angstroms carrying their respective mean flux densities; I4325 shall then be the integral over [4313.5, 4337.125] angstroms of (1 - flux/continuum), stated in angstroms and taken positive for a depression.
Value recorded -4.02 angstroms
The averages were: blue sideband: 2.19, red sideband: 3.06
